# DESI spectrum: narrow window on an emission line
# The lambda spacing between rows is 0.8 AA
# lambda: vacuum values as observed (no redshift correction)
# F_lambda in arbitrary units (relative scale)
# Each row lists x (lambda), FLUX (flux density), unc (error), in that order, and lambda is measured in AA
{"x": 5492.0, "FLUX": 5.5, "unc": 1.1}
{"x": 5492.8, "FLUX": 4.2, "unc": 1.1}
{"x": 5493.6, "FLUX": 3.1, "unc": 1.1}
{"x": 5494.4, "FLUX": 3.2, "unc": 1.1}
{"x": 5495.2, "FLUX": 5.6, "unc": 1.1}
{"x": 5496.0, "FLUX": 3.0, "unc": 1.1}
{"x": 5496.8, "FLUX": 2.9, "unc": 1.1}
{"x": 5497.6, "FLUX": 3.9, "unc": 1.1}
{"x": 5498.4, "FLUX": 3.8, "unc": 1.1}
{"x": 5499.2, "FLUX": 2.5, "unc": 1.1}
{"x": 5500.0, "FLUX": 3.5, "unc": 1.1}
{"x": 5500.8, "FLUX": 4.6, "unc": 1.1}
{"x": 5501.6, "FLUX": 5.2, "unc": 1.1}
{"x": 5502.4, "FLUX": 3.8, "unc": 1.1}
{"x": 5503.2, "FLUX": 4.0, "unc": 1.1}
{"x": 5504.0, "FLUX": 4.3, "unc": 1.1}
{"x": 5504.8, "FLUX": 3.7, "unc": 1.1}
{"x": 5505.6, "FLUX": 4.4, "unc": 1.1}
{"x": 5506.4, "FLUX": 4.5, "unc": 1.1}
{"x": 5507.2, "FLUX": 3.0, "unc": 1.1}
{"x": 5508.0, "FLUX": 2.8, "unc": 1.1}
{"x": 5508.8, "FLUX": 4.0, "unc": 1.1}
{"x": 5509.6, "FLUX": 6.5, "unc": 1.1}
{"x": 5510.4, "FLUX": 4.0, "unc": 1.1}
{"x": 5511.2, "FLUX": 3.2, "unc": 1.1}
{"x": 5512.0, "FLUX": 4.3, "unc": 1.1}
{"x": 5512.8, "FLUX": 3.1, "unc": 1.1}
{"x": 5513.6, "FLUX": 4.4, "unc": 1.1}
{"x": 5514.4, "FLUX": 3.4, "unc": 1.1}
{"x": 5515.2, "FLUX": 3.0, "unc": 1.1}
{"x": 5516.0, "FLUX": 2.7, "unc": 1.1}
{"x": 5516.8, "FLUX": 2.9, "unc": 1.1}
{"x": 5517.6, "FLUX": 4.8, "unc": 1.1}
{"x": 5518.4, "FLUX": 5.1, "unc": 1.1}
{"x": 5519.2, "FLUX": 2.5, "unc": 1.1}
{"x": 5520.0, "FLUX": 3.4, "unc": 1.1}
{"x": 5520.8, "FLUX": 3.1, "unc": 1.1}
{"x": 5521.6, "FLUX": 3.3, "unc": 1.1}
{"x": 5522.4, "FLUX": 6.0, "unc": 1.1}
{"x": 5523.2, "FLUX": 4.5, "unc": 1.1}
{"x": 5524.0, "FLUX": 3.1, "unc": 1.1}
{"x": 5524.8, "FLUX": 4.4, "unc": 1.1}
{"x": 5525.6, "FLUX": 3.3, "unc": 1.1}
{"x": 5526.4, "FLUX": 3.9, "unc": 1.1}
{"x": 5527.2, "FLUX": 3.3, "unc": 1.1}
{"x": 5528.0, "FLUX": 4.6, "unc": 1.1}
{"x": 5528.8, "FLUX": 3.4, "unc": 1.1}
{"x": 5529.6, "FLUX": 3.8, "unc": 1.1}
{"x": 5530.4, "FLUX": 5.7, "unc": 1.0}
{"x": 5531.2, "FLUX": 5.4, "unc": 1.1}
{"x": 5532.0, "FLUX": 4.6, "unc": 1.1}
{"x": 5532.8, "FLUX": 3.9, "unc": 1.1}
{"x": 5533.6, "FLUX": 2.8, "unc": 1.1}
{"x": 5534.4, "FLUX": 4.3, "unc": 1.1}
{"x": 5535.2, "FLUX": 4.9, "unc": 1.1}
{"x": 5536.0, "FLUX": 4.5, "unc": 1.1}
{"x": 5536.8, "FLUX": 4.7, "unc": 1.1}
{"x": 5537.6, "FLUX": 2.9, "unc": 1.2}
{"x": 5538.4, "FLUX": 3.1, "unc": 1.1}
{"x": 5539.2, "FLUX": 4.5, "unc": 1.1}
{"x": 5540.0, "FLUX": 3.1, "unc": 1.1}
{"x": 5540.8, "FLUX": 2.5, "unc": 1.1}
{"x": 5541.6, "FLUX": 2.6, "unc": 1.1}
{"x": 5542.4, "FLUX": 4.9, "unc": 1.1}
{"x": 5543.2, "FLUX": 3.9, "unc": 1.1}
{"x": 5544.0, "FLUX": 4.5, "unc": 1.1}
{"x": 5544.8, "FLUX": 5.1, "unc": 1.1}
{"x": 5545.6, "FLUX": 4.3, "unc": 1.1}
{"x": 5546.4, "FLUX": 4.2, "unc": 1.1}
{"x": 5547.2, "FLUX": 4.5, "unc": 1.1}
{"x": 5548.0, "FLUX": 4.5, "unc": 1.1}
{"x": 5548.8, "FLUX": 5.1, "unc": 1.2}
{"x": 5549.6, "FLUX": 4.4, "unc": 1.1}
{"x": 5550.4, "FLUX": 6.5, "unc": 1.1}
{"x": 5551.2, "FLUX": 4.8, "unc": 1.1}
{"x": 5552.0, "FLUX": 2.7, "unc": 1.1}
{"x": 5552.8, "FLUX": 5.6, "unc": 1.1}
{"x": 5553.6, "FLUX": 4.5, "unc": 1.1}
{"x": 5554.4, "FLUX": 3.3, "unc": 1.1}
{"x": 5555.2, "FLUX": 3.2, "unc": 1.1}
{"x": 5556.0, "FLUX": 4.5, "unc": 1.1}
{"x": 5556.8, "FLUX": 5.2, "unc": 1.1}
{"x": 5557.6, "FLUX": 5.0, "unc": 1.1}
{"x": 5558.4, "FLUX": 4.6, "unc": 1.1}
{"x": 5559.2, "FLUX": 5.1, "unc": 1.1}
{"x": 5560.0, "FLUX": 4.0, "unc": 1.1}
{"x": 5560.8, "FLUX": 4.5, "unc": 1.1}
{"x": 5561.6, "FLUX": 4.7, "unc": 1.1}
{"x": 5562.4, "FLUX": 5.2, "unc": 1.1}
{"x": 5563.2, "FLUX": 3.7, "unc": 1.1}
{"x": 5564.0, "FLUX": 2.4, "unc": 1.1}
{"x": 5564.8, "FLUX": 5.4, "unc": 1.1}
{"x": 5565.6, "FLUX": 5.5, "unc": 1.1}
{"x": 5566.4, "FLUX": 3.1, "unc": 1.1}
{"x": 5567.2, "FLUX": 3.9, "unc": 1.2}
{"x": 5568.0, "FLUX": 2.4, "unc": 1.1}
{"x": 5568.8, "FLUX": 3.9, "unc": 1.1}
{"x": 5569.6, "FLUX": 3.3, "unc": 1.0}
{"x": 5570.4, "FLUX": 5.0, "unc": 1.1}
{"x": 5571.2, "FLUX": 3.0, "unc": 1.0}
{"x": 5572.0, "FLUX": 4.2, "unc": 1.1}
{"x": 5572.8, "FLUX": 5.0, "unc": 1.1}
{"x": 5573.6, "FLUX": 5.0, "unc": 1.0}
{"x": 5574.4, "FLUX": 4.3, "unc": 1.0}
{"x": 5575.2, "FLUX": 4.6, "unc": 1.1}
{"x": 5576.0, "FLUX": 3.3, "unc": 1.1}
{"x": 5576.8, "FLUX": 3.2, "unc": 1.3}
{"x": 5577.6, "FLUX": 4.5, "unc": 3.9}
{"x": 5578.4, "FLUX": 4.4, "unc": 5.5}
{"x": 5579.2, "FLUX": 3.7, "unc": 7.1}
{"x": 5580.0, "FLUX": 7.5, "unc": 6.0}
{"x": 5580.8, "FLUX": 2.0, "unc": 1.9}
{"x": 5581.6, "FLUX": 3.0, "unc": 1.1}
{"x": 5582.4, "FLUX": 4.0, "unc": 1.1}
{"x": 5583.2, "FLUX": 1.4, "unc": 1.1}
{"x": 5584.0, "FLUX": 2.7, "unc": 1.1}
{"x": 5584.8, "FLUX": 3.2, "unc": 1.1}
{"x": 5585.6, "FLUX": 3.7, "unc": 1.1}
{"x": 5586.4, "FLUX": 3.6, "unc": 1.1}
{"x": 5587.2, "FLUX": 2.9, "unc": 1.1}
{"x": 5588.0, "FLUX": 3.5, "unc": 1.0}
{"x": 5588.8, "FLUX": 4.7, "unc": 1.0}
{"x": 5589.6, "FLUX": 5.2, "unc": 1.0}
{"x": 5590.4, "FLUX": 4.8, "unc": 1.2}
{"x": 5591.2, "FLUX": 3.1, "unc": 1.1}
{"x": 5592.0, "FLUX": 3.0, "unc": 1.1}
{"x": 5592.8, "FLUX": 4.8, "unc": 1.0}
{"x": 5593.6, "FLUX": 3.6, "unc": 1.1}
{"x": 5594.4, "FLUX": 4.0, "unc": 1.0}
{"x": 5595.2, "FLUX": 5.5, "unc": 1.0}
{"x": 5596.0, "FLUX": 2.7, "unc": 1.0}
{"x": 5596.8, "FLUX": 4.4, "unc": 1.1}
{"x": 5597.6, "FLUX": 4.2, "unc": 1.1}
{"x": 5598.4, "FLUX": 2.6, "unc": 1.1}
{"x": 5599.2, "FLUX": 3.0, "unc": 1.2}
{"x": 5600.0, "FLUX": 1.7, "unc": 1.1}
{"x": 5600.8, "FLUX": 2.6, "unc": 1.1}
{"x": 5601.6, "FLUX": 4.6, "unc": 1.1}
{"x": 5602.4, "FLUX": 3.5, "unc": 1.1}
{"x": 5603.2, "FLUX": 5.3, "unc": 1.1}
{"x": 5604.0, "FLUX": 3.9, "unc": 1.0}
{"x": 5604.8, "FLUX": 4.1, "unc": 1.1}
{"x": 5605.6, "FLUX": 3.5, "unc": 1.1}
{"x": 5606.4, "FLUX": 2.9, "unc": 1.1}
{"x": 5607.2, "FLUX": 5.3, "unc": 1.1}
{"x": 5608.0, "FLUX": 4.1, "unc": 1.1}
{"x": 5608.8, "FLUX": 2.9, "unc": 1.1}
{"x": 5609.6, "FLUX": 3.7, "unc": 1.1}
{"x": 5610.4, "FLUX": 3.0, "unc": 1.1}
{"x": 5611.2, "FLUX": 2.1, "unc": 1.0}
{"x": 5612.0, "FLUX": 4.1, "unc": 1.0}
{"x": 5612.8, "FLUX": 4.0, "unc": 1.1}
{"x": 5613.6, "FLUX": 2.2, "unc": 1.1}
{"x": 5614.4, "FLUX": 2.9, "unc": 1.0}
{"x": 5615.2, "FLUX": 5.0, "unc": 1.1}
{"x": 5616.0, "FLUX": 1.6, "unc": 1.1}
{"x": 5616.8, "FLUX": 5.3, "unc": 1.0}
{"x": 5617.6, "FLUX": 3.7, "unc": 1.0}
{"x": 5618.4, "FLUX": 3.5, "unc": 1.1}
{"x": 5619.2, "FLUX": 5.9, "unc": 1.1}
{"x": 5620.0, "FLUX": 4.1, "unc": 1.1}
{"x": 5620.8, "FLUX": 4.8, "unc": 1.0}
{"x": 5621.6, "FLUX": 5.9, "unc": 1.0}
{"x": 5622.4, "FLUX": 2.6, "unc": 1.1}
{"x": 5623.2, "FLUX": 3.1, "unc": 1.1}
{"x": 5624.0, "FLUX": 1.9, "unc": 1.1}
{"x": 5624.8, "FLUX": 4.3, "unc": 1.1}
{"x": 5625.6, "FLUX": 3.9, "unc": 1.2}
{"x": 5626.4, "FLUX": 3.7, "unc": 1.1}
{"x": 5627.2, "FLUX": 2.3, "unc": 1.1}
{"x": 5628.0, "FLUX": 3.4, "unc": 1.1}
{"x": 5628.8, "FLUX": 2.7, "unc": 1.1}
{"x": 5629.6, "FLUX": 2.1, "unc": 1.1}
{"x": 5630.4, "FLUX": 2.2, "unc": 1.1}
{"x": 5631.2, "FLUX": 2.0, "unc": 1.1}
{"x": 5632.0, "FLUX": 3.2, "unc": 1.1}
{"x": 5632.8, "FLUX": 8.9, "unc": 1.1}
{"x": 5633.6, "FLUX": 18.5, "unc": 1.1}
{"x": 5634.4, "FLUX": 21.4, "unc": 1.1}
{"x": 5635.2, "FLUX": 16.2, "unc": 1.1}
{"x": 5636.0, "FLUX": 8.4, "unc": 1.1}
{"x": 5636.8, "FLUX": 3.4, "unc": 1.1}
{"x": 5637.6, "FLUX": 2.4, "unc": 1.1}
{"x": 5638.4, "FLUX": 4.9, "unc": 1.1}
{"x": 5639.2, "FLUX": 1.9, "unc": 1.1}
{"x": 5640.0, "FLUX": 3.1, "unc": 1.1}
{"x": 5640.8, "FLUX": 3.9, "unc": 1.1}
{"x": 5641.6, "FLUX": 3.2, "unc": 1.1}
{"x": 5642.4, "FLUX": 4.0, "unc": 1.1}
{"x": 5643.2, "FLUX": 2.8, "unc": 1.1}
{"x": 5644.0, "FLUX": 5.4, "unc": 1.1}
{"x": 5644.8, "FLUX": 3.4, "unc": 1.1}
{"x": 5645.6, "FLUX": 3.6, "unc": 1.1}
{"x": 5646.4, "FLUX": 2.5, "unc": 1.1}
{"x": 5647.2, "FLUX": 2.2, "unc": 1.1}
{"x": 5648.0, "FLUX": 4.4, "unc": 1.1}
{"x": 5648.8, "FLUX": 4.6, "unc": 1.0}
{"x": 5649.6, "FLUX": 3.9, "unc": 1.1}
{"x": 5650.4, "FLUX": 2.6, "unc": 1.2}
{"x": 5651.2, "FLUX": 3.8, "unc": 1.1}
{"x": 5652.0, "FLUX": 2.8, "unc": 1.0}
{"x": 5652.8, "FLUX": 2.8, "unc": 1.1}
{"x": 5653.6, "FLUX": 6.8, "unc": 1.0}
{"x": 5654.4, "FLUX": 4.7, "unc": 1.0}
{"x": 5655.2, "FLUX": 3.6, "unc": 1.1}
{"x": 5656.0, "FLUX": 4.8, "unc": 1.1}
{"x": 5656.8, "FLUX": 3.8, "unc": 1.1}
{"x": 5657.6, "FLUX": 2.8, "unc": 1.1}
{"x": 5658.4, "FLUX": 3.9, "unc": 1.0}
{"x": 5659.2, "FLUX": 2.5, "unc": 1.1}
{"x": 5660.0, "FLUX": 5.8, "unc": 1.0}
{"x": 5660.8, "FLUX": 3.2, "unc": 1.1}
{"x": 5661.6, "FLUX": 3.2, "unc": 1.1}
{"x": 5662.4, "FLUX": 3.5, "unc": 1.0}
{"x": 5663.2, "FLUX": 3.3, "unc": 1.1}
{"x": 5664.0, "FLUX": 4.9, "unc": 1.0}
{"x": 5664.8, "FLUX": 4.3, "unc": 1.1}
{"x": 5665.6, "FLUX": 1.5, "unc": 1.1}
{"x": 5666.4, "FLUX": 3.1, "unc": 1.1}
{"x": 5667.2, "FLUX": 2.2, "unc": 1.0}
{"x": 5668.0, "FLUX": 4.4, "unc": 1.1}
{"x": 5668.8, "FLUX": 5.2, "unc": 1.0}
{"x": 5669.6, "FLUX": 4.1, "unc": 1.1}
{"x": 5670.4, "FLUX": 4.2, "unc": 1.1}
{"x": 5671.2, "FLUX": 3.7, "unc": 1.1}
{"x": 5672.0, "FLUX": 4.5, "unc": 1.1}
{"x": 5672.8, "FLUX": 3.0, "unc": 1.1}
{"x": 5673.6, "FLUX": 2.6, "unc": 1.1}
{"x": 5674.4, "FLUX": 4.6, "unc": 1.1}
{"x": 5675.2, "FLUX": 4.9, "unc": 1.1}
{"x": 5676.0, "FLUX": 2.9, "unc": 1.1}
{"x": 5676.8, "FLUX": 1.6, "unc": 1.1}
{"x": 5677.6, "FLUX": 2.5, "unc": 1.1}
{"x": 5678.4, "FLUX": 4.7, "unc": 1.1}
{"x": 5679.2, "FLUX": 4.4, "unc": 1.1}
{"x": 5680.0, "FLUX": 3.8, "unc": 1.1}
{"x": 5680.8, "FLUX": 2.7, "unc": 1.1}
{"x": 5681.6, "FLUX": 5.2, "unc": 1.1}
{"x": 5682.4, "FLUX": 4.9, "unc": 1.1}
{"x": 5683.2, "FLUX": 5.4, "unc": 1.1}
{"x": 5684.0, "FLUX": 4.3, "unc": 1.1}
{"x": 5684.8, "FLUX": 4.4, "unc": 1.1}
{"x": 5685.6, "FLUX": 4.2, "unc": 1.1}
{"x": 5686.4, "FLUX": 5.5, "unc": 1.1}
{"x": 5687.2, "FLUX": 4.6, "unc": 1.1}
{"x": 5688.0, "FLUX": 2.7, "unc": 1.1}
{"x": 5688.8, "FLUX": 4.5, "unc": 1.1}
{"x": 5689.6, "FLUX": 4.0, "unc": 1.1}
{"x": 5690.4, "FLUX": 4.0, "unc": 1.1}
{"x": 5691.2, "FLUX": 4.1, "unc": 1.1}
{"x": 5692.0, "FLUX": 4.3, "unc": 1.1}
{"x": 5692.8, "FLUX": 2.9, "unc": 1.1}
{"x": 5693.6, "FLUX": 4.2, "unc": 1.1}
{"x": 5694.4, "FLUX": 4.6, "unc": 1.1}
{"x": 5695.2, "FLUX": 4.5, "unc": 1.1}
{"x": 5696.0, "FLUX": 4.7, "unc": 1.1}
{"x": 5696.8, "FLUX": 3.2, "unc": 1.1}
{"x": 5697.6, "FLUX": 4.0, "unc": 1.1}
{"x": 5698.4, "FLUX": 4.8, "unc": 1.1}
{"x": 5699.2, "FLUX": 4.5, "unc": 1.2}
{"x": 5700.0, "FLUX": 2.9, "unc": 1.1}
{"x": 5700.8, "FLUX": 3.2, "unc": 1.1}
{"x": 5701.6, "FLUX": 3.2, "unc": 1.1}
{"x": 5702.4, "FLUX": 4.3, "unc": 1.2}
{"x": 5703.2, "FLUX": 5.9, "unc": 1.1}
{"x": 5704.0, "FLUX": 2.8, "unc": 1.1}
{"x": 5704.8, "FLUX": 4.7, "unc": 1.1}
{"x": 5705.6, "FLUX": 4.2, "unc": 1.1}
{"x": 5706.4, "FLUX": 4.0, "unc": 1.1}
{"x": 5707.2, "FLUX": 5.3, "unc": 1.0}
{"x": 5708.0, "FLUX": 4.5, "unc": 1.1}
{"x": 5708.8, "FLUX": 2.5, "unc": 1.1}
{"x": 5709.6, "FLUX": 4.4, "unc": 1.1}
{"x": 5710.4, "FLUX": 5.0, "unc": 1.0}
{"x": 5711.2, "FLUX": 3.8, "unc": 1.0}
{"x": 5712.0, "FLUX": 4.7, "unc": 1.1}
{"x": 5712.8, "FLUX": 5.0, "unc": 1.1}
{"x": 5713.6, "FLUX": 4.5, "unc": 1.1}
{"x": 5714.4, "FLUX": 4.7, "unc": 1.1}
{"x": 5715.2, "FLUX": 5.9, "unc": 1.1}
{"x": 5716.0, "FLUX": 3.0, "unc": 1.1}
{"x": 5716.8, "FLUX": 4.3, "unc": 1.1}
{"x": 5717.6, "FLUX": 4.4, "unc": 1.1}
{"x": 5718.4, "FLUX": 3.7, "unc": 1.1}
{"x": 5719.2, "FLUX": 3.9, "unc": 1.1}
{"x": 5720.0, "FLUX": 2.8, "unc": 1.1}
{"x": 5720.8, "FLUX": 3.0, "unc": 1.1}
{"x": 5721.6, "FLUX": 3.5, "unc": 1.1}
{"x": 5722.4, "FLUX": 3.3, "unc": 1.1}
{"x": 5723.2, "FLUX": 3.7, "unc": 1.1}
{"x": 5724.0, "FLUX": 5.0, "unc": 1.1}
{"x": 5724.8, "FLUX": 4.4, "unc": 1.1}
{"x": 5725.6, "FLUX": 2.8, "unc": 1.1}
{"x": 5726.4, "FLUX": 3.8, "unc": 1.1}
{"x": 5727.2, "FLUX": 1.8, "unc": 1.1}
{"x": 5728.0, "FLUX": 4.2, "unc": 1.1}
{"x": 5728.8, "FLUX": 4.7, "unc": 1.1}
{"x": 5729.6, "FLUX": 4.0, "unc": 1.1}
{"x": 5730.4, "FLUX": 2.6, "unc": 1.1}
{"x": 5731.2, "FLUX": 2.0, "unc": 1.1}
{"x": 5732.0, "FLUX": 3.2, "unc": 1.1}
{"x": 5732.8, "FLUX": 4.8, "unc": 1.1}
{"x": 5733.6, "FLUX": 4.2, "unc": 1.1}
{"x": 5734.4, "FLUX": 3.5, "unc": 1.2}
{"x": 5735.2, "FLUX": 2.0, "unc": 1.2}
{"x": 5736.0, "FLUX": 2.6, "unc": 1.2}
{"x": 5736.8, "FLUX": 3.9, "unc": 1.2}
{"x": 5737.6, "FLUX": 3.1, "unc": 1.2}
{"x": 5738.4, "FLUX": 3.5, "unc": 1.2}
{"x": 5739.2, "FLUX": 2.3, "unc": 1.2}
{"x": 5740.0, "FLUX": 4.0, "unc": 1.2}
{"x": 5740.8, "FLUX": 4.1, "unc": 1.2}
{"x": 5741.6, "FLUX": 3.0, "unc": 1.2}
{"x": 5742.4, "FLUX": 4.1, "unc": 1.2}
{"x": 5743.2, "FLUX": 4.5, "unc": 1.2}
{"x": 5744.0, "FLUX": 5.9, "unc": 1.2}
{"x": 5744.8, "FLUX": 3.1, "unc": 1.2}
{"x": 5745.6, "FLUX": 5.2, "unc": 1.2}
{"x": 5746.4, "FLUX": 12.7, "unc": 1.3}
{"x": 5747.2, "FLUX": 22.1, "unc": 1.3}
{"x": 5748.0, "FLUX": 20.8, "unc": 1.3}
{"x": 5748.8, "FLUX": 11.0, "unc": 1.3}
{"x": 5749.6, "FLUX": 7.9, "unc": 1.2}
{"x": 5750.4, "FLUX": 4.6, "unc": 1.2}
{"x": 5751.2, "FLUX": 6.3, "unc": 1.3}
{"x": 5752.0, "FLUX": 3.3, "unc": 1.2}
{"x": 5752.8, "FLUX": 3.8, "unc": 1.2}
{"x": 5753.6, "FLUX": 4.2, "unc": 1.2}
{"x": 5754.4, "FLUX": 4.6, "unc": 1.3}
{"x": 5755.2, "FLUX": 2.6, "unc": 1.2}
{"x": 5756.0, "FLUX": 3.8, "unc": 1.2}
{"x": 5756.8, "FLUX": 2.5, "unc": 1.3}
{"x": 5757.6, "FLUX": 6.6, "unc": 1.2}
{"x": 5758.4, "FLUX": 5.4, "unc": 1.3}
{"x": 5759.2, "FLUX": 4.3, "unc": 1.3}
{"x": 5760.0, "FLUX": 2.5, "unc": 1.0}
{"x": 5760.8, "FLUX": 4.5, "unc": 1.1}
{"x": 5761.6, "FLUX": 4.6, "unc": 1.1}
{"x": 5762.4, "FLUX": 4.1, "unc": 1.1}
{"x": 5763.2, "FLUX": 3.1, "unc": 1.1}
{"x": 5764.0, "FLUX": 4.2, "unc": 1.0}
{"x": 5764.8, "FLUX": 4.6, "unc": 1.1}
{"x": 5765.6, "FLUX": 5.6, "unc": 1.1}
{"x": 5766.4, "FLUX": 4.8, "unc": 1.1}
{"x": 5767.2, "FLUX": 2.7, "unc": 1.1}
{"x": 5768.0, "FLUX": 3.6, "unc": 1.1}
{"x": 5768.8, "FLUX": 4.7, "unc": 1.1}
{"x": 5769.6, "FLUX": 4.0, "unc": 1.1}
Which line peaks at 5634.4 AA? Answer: H-beta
